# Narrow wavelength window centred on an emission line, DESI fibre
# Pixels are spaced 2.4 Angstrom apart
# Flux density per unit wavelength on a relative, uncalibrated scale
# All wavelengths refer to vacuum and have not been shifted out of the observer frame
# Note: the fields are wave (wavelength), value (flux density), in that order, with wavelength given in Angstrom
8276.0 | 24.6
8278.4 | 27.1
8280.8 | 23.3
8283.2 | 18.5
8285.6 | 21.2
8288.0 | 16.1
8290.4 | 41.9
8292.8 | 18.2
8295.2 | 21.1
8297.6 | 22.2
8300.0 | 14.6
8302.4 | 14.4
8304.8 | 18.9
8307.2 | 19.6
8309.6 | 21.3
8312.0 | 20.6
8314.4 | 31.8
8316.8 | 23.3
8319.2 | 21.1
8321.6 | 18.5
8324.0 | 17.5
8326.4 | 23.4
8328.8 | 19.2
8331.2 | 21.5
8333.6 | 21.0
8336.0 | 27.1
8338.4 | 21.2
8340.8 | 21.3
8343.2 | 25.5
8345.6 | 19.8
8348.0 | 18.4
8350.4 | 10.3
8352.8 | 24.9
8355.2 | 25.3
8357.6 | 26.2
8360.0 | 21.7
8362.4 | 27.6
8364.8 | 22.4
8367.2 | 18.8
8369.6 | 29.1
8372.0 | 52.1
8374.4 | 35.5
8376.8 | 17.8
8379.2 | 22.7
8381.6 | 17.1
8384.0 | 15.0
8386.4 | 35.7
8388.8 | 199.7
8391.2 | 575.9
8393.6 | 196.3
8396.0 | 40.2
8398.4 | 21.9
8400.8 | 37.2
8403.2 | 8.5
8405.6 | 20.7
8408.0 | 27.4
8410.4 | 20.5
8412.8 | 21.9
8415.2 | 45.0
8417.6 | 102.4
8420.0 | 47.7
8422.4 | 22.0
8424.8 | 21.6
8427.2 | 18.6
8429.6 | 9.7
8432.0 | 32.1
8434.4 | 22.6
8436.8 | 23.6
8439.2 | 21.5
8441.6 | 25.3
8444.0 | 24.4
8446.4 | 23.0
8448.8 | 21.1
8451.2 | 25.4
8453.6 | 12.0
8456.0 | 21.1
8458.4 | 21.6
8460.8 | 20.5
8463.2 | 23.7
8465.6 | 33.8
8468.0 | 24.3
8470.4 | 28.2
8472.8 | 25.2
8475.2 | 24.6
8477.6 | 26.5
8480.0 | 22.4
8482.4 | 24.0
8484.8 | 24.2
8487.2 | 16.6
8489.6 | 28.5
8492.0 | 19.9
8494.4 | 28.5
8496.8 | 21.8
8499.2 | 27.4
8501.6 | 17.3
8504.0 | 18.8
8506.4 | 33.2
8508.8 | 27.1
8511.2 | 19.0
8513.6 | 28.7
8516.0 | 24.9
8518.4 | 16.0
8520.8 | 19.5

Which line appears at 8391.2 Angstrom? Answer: Halpha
